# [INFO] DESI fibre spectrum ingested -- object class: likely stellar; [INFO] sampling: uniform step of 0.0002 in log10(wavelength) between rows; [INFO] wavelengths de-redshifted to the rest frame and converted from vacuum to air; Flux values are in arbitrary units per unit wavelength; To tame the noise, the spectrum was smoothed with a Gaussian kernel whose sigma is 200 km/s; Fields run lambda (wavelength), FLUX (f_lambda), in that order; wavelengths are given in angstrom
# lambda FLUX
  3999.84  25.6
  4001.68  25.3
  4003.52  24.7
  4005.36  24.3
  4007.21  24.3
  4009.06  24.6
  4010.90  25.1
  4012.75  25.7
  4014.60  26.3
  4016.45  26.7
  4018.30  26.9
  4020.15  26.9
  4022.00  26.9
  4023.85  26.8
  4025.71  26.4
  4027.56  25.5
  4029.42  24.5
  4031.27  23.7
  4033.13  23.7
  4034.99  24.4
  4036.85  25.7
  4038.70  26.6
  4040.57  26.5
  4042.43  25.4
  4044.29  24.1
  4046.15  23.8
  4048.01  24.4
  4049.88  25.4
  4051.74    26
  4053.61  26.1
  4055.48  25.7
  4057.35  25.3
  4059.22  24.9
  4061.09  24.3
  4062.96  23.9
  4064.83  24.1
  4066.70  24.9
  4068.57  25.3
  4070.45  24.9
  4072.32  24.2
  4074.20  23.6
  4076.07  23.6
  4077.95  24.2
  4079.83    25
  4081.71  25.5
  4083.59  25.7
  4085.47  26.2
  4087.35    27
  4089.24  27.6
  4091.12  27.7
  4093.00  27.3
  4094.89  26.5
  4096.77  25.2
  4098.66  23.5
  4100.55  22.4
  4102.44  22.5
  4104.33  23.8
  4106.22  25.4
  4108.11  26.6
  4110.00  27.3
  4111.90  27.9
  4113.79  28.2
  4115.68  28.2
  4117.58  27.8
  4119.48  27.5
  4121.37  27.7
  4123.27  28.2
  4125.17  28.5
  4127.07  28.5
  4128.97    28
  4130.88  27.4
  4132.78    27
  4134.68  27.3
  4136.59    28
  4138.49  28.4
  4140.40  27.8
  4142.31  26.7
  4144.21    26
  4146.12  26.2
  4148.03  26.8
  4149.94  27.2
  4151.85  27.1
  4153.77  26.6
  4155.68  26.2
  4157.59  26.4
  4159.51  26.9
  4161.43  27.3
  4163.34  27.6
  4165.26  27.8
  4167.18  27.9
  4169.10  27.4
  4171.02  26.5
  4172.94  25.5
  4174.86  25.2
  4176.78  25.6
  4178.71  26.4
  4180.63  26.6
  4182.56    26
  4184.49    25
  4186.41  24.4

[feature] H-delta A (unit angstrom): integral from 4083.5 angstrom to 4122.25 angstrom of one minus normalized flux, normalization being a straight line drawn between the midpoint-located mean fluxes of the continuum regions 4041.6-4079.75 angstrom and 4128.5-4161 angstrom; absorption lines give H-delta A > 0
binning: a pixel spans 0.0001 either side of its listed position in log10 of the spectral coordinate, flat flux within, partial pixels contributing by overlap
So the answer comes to -0.6 angstrom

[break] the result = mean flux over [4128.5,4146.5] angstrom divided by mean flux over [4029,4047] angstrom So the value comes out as 1.1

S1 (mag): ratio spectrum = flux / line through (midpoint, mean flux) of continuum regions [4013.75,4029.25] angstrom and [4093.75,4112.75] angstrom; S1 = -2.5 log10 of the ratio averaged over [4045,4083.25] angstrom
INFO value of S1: 0.042 mag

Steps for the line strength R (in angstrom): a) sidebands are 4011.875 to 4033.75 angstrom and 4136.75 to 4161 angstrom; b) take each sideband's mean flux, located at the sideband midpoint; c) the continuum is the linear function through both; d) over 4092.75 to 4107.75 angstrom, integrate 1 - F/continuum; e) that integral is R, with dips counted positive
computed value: 1.1 angstrom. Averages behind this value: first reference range 25.9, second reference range 26.9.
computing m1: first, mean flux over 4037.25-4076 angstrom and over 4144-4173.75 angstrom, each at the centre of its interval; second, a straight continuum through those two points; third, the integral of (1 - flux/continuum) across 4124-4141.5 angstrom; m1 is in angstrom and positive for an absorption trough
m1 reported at -1.0 angstrom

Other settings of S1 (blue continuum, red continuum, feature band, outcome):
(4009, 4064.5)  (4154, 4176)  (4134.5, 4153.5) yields -0.02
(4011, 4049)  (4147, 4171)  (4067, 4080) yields 0.07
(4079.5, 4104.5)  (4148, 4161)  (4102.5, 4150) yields -0.04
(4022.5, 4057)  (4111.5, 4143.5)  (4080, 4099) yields 0.02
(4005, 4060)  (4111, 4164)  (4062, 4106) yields 0.06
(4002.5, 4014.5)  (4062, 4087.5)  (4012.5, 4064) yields -0.03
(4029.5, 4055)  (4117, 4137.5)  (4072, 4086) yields 0.06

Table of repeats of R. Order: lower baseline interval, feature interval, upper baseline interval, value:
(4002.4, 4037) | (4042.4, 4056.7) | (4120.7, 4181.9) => 0.39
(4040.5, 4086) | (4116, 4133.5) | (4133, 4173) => -0.99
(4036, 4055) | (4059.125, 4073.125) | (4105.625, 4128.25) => 0.82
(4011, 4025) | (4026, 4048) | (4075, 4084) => 0.87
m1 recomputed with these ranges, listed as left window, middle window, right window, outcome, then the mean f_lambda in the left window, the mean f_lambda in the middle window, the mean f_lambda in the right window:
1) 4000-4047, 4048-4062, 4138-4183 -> 0.2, 25.4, 25.3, 26.7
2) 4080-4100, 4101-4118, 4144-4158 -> 0.0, 26.1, 26.3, 26.6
